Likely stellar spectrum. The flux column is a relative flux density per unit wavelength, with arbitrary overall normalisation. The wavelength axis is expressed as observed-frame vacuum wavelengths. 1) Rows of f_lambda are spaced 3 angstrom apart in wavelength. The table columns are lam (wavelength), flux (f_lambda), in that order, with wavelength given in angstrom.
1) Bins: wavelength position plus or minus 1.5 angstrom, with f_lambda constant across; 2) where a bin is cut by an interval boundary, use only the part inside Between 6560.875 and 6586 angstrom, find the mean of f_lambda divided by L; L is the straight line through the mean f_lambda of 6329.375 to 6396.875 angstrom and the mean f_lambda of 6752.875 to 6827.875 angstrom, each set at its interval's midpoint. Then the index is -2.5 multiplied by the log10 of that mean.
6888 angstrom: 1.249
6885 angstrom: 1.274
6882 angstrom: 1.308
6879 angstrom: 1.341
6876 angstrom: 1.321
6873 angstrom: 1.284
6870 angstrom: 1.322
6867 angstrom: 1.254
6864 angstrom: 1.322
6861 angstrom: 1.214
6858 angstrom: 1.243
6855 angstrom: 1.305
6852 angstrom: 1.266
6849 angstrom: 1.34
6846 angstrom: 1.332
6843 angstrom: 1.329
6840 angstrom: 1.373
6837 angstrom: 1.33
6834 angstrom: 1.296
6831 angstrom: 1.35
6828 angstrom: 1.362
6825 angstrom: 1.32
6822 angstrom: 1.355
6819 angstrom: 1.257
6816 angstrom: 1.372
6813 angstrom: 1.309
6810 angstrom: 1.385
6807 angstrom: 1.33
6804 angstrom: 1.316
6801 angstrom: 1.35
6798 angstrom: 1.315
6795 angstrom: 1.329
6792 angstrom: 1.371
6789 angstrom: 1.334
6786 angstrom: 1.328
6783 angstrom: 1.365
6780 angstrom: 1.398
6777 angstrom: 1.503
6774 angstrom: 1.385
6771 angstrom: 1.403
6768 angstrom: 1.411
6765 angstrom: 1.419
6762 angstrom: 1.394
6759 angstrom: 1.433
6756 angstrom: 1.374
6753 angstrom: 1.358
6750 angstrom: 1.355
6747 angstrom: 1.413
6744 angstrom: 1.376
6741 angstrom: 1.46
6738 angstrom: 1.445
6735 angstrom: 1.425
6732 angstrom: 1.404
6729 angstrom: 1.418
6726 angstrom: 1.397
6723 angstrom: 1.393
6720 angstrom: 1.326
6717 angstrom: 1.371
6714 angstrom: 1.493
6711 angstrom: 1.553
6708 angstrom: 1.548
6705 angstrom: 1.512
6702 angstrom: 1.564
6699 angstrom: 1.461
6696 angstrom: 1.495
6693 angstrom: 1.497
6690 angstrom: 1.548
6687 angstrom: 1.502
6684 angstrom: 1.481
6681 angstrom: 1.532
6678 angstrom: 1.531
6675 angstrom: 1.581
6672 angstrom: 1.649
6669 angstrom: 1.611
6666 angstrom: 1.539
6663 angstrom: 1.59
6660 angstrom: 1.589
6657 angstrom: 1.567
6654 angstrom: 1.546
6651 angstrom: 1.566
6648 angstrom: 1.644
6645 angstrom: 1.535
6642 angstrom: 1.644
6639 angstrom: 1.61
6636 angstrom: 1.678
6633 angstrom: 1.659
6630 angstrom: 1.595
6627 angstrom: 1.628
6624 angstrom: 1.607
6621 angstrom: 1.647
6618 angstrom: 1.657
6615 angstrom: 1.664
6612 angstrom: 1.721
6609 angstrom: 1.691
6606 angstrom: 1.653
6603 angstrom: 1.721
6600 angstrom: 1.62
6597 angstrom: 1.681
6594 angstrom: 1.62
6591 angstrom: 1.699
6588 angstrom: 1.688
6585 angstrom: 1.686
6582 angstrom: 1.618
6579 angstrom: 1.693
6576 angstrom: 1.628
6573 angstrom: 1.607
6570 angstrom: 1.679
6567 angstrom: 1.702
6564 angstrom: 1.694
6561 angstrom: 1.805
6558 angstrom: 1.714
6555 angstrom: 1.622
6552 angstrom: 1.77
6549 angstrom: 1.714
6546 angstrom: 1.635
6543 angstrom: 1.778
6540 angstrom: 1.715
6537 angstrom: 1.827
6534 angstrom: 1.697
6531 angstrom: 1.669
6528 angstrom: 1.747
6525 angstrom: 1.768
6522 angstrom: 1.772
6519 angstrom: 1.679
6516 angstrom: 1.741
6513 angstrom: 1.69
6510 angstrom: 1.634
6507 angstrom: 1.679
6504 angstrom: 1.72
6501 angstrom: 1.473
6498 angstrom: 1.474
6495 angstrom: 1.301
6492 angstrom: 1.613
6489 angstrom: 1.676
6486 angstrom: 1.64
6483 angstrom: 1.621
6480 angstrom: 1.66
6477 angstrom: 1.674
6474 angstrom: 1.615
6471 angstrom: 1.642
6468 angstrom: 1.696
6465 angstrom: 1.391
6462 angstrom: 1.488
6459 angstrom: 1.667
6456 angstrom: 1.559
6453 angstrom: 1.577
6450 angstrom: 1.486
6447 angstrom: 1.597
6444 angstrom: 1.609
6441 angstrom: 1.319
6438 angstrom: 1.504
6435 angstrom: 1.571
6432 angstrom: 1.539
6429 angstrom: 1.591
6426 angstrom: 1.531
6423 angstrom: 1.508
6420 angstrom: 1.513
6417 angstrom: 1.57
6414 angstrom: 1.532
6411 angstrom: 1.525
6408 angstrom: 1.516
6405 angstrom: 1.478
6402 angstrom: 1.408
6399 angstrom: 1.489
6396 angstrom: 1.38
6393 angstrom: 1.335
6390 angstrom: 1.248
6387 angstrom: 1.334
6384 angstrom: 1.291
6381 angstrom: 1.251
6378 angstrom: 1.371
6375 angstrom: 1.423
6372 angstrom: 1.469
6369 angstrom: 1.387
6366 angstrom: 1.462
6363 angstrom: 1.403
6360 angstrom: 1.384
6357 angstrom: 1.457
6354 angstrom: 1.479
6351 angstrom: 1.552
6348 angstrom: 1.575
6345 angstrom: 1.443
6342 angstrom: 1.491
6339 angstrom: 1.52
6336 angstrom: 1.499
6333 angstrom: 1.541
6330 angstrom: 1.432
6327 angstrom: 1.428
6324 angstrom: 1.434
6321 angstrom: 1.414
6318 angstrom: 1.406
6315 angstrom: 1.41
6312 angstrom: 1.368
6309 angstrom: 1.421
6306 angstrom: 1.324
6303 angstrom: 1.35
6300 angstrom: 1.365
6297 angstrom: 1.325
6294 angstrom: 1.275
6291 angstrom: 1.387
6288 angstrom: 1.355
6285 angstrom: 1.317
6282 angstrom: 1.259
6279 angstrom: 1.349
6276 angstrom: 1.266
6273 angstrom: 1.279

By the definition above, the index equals -0.20 mag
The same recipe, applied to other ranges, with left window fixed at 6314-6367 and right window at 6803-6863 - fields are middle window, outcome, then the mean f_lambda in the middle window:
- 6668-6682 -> -0.159 mag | 1.58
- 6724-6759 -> -0.045 mag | 1.4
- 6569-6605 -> -0.193 mag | 1.66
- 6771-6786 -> -0.054 mag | 1.4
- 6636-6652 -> -0.170 mag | 1.61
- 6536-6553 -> -0.231 mag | 1.74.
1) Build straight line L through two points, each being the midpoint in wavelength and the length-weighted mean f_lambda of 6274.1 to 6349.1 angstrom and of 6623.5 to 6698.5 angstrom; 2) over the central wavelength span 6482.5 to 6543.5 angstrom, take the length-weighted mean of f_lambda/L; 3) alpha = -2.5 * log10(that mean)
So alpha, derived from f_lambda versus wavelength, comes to -0.11 mag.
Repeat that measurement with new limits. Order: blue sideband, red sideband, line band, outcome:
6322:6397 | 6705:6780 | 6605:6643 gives -0.16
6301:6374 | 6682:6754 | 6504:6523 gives -0.17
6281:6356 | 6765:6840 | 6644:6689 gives -0.14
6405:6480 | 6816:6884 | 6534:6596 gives -0.15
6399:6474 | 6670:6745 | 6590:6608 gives -0.11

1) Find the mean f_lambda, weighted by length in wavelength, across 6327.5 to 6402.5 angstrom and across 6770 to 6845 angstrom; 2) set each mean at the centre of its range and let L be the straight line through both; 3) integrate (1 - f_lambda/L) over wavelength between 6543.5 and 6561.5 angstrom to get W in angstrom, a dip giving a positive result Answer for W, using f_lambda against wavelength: -4.1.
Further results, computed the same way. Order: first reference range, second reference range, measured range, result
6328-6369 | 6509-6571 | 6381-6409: 2.88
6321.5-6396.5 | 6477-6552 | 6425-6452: 0.33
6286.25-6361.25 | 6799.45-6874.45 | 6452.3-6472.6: -2.60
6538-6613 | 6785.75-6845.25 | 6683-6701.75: 0.17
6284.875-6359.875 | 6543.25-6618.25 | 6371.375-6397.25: 2.53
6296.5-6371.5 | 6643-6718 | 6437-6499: -3.61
